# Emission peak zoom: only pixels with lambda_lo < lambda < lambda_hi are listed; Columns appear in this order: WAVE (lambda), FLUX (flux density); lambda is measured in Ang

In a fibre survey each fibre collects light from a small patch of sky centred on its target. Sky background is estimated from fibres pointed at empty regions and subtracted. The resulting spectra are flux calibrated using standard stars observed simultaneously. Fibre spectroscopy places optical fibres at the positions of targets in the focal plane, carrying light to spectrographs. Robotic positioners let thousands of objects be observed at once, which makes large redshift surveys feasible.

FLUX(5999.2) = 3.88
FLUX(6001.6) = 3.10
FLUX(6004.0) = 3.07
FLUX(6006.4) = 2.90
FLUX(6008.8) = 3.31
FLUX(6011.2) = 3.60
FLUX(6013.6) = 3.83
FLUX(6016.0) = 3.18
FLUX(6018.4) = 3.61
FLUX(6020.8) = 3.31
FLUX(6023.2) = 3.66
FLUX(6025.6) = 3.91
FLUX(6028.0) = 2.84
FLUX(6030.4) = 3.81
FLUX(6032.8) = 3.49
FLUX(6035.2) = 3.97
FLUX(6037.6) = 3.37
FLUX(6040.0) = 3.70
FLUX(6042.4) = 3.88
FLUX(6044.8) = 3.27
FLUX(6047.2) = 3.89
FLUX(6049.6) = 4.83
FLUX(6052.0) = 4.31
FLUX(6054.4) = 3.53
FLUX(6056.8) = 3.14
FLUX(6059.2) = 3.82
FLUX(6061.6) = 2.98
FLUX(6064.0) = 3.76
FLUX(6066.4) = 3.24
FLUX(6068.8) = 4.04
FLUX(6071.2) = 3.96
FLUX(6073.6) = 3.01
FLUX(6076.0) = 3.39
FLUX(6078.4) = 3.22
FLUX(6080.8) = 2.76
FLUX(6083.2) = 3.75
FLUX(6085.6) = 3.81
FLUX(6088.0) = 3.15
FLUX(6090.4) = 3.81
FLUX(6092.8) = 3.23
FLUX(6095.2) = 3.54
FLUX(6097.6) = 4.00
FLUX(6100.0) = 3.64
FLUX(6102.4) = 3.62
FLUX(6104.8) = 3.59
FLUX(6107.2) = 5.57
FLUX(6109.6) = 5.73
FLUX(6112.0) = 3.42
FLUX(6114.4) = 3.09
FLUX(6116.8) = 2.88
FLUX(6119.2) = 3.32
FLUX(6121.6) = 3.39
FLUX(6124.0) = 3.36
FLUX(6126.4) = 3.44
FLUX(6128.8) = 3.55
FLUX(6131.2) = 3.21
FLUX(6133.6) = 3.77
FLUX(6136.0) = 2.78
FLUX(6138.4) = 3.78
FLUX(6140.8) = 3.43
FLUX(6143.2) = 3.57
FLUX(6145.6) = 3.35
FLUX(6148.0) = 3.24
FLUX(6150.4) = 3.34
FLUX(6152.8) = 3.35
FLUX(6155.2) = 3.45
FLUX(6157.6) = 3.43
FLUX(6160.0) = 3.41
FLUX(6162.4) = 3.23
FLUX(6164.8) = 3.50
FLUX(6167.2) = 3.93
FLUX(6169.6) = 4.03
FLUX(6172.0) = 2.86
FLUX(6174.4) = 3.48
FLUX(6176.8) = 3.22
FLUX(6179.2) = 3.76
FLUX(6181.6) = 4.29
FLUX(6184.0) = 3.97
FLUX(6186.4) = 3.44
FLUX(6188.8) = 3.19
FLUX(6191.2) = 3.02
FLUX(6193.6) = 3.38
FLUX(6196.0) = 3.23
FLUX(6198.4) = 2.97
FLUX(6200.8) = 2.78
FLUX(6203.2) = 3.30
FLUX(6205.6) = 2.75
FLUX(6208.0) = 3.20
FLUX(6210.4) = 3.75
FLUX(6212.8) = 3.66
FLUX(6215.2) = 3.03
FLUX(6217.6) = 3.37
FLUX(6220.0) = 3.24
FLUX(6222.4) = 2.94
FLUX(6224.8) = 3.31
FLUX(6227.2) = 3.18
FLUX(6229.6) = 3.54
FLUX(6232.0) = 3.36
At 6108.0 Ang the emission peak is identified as [O III]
